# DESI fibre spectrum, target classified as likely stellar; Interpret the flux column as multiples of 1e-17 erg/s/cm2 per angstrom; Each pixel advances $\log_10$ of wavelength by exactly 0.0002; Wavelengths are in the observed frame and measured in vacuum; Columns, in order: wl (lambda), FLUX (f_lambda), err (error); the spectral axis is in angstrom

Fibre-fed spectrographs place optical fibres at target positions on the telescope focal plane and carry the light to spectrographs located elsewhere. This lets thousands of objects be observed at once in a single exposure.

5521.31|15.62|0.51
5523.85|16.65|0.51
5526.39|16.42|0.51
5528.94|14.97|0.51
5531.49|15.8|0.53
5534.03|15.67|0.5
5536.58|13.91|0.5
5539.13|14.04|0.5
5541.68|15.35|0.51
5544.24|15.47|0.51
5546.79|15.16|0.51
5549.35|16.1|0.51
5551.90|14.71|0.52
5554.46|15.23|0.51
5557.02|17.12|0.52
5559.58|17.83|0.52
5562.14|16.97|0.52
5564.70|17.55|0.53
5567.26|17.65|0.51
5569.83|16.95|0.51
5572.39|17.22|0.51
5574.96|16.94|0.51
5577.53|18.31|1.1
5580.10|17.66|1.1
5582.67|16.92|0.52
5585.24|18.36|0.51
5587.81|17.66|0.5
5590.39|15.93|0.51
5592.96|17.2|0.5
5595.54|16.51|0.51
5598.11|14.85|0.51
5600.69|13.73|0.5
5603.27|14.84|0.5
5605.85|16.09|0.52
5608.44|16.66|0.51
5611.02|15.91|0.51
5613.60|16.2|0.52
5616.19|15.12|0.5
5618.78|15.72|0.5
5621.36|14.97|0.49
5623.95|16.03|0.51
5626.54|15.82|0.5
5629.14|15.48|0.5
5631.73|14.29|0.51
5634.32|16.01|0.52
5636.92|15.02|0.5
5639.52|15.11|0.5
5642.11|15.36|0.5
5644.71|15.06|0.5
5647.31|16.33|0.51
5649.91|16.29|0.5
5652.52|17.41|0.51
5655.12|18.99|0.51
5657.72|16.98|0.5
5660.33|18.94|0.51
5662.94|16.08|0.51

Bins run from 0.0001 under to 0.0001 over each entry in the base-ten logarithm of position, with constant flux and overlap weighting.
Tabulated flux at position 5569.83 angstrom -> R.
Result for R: 16.95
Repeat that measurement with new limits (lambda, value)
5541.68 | 15.35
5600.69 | 13.73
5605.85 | 16.09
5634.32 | 16.01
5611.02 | 15.91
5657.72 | 16.98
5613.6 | 16.2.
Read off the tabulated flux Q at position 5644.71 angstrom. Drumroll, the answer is 15.06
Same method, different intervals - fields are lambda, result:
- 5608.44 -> 16.66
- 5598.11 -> 14.85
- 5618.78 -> 15.72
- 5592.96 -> 17.2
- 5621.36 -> 14.97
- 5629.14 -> 15.48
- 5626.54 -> 15.82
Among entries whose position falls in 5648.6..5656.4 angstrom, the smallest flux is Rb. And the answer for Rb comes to 16.29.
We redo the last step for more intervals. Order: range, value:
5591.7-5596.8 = 16.51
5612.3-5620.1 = 15.12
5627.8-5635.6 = 14.29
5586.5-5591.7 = 15.93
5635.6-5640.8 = 15.02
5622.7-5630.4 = 15.48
